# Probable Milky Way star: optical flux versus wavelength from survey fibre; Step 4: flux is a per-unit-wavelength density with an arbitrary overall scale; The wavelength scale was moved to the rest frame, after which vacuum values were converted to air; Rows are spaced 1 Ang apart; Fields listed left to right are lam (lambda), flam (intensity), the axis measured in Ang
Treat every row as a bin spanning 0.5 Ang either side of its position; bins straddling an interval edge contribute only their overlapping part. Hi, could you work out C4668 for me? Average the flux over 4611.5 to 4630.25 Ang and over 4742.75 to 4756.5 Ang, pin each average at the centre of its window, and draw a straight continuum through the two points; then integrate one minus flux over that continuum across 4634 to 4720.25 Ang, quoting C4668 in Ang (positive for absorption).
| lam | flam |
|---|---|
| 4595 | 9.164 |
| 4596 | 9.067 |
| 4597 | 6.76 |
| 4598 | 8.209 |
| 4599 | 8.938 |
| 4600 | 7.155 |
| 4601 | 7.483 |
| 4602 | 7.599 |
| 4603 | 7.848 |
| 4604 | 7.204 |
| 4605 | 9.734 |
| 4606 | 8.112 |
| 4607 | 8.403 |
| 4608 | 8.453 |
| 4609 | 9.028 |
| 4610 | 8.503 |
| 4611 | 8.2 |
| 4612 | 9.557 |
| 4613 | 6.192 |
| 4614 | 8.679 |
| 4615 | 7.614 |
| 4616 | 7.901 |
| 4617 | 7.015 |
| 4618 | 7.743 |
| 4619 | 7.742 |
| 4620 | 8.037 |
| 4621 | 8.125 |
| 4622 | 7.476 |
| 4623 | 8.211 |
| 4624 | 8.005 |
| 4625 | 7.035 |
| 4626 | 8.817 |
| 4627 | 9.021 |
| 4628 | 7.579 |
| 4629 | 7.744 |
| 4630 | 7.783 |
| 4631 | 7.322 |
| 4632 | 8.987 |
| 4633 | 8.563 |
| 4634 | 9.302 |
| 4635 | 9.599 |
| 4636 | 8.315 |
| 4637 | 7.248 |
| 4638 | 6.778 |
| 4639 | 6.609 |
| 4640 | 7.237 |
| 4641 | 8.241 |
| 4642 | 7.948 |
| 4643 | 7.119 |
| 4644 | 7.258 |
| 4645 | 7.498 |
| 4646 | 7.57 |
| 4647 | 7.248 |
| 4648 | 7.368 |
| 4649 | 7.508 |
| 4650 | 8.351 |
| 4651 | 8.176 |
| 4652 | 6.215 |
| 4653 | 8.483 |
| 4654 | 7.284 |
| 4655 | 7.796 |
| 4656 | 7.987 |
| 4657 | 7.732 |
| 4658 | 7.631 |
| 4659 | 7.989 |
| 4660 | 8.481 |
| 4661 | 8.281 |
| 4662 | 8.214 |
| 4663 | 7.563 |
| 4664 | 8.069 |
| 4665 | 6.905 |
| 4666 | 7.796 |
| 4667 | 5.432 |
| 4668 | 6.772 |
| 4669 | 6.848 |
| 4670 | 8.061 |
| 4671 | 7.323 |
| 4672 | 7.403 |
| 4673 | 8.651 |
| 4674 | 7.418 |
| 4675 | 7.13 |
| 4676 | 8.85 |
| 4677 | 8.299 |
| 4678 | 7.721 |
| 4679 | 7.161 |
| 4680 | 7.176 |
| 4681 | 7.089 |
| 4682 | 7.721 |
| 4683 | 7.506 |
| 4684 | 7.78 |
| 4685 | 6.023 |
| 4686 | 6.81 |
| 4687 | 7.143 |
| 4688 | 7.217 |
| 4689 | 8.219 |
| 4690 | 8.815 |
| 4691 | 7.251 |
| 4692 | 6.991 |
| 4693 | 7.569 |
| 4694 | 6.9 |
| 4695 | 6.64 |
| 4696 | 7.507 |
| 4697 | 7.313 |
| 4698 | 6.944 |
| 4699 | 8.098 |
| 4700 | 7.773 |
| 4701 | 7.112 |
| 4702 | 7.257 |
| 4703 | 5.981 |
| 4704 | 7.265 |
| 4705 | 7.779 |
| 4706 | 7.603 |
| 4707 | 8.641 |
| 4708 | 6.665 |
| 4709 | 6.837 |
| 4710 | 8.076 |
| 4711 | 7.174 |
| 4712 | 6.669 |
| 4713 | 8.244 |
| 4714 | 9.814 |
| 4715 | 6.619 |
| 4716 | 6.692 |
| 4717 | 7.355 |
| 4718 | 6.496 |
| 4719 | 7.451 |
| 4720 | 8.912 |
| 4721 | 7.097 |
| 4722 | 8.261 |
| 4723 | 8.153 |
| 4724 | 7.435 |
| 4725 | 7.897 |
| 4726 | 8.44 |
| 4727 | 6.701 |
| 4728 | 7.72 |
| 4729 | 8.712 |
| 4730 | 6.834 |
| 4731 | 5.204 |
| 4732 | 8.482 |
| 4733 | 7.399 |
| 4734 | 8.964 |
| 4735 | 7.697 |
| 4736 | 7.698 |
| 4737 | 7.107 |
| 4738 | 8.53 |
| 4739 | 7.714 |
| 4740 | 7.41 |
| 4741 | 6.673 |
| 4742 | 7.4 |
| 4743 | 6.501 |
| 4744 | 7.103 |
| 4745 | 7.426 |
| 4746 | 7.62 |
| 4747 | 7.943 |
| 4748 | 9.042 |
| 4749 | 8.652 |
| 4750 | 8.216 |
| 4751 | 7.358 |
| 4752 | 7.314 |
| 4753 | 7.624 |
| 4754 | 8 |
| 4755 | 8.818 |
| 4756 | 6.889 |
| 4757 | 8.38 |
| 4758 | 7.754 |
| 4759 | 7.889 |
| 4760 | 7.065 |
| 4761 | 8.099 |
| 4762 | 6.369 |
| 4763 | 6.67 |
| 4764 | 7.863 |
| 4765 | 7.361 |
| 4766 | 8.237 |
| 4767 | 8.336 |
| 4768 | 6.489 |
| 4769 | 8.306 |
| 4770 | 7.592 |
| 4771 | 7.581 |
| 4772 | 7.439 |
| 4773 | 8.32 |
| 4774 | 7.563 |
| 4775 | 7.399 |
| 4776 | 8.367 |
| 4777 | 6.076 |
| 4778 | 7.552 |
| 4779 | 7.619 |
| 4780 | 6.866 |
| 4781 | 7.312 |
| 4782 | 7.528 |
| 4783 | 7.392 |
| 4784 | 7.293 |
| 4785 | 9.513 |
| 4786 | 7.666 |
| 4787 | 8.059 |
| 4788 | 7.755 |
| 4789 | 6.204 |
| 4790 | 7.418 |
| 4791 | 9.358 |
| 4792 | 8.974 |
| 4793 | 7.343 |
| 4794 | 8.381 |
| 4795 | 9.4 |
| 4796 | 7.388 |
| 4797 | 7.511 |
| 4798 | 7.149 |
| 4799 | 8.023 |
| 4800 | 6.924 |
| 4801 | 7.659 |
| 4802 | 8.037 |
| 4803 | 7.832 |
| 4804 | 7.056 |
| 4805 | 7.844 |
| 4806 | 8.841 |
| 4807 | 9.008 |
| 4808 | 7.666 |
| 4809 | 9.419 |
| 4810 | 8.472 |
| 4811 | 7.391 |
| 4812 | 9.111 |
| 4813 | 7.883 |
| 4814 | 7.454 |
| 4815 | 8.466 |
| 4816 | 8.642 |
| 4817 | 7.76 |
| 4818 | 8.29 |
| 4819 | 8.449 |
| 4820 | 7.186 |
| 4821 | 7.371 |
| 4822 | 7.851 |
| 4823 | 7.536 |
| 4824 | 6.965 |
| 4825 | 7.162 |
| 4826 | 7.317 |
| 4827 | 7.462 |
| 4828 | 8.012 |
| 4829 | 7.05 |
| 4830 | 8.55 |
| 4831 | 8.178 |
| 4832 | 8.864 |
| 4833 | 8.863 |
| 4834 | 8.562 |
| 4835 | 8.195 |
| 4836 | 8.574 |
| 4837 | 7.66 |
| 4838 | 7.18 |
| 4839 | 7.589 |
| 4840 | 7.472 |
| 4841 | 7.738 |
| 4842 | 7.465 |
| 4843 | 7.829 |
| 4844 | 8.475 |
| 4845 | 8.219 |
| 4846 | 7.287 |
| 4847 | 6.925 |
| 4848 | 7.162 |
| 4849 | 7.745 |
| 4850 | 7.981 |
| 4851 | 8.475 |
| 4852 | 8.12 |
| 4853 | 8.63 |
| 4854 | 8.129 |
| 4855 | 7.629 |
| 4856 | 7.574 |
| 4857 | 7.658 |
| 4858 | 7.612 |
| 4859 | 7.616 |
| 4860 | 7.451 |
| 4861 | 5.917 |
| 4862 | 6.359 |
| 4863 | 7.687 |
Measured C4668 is 3.57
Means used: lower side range 7.91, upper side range 7.77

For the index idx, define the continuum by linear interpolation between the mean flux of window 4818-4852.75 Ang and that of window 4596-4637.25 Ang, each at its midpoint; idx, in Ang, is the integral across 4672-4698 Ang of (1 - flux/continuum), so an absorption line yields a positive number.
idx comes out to 1.8 Ang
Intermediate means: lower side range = 8.1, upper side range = 7.82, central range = 7.46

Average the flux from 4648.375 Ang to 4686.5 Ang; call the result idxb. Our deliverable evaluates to 7.57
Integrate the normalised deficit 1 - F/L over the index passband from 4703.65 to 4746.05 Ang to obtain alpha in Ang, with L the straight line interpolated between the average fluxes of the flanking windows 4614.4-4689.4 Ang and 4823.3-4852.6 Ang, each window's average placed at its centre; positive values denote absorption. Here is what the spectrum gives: 1.07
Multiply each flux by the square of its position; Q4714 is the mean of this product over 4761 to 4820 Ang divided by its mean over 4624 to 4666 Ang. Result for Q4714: 1.06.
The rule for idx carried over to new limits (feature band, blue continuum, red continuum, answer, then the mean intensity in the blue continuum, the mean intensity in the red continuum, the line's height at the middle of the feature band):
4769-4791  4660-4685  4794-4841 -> 0.6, 7.54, 7.94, 7.84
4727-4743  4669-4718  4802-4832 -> 0.2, 7.45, 7.96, 7.62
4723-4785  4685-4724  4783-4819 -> 1.0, 7.44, 8.03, 7.74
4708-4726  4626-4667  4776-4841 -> 0.5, 7.8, 7.87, 7.83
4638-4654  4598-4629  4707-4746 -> 0.8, 8.04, 7.53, 7.9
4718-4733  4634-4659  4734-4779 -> 0.1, 7.67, 7.64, 7.65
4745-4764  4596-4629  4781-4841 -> 0.5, 8.02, 7.93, 7.96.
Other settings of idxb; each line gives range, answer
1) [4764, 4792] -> 7.68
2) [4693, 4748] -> 7.5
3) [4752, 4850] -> 7.8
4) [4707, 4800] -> 7.65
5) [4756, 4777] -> 7.6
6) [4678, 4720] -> 7.37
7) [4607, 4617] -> 8.18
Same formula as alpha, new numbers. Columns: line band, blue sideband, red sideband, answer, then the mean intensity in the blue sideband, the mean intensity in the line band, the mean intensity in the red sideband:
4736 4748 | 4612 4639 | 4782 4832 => 0.7 Ang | 7.96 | 7.48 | 7.92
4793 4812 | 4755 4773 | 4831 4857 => -0.6 Ang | 7.6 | 8.01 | 7.93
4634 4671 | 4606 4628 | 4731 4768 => 1.6 Ang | 8.07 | 7.62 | 7.66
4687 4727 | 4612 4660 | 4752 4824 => 1.6 Ang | 7.81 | 7.5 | 7.8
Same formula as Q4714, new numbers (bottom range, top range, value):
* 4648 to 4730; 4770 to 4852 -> 1.10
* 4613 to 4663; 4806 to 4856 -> 1.10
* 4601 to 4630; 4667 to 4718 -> 0.95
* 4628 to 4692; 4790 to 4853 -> 1.11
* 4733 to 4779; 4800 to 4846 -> 1.07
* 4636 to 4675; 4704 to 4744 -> 1.03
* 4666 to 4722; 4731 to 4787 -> 1.06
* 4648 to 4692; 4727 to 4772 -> 1.04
